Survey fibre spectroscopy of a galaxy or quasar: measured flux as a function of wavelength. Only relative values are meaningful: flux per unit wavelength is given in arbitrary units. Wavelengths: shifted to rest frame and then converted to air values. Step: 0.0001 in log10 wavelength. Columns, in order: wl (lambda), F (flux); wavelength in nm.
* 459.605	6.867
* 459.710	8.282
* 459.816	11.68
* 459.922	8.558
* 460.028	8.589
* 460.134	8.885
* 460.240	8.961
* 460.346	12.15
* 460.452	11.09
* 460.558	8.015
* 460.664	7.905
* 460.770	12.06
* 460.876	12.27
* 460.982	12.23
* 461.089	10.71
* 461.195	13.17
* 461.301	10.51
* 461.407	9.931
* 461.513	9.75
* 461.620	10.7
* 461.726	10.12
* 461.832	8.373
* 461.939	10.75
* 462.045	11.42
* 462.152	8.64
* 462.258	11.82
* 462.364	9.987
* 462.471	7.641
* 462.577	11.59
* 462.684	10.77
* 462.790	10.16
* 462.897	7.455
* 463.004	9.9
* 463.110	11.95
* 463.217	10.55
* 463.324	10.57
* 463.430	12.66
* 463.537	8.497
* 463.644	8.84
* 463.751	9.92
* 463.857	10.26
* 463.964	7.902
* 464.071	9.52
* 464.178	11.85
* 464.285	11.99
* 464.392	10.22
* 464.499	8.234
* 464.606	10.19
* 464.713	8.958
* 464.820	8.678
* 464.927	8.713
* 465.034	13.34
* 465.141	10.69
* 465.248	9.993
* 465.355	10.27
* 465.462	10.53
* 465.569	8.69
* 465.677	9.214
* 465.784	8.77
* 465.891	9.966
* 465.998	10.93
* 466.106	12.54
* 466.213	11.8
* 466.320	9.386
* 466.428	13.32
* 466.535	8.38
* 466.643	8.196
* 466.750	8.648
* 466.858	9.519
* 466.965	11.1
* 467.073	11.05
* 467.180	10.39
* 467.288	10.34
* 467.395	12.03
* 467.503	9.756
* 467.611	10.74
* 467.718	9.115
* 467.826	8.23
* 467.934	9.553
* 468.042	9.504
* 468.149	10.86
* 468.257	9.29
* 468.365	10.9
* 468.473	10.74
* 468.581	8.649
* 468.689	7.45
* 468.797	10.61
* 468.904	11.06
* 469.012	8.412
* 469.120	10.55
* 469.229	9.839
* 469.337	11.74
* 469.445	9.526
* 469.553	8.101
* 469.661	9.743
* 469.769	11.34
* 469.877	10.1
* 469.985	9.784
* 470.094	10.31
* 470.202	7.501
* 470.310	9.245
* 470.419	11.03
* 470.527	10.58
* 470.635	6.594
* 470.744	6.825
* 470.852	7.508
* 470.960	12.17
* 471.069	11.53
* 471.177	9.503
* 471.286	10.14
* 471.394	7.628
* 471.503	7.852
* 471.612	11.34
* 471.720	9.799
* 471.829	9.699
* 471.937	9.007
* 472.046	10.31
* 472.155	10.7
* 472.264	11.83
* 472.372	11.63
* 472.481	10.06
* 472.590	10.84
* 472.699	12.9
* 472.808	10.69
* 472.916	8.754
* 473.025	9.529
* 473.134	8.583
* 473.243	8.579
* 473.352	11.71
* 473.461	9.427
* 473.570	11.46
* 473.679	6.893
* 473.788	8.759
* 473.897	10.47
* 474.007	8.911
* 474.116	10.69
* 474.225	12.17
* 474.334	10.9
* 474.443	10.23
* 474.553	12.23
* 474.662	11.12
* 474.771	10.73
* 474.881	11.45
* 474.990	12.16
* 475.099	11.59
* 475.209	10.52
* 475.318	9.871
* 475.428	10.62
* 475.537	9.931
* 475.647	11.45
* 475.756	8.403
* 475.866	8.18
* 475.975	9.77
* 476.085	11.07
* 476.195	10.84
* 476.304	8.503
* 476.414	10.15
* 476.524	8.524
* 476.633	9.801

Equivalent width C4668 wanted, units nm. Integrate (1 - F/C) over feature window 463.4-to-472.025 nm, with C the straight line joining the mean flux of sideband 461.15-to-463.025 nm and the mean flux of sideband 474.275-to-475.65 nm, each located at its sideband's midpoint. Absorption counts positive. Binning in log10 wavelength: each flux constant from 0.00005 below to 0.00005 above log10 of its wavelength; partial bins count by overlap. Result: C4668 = 0.522 nm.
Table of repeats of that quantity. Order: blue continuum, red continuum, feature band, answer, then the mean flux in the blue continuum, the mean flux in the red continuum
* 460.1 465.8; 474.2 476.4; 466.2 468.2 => 0.04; 10.2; 10.6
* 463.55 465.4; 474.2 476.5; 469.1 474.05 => 0.25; 9.94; 10.5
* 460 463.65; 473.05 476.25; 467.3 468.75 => 0.07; 10.3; 10.3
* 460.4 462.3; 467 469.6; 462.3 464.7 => 0.07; 10.5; 9.95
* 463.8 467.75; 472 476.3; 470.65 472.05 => 0.13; 10.1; 10.4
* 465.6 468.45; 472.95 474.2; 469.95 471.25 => 0.06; 10.1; 9.59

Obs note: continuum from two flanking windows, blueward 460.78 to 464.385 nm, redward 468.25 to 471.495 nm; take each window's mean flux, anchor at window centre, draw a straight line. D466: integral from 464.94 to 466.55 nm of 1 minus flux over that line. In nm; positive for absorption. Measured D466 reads -0.08 nm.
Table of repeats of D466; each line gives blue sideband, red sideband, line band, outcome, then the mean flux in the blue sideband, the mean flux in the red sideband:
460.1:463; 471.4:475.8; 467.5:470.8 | 0.224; 10.3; 10.3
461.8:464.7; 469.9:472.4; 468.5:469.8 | 0.002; 10.1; 9.66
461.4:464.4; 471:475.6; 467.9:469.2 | 0.054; 10.1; 10.3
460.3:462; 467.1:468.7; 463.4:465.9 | 0.089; 10.6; 9.92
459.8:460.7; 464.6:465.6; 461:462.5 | -0.108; 9.48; 10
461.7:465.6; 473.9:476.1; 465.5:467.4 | -0.002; 10.1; 10.6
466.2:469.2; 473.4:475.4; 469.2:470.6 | 0.039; 9.96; 10.5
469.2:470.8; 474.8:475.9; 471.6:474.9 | -0.088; 9.48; 10.5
